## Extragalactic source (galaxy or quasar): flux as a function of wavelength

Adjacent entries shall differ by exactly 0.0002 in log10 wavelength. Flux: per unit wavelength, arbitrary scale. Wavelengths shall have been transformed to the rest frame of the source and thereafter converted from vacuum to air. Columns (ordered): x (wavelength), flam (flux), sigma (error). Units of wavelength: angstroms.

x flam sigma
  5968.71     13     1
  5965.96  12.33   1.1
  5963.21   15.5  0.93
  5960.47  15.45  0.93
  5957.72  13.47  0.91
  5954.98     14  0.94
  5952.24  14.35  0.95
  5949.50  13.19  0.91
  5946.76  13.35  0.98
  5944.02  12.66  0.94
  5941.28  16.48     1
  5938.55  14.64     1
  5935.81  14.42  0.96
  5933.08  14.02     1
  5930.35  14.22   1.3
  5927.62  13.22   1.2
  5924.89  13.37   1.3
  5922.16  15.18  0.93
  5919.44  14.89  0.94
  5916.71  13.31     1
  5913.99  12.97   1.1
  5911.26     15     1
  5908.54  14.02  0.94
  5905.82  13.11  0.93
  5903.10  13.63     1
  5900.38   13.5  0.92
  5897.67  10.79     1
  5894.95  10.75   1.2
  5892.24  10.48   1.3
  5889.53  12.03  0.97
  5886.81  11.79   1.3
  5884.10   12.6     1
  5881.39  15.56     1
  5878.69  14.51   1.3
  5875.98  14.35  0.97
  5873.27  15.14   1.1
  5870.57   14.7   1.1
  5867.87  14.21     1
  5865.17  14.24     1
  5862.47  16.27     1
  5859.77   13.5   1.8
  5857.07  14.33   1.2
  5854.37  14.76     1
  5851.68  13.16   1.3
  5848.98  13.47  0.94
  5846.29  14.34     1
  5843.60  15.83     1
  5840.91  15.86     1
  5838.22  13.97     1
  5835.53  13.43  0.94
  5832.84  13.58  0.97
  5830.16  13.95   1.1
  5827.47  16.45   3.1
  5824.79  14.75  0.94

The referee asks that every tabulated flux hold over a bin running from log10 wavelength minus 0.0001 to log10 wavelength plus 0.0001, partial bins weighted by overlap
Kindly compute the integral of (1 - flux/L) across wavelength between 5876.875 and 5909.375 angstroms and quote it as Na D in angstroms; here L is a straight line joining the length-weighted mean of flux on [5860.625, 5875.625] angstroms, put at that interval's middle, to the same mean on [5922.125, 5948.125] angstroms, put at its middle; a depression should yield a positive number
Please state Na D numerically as 4.1 angstroms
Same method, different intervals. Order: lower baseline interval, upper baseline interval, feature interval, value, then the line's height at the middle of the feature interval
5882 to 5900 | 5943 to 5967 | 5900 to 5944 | -4.7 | 12.7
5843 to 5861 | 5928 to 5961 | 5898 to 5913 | 0.5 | 14.1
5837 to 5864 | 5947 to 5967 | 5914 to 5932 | 0.3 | 14.2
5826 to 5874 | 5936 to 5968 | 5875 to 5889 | 0.7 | 14.4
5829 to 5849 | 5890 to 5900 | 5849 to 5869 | -1.7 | 13.2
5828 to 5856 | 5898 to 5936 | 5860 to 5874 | -0.6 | 14.1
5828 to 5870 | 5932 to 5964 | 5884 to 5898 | 2.9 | 14.3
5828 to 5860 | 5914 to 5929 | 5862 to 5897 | 1.6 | 14.1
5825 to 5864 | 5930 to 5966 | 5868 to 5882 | -0.3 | 14.4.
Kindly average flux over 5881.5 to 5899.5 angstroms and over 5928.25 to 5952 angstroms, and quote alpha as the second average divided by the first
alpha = 1.2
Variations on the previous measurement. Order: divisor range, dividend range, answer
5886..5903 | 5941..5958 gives 1.18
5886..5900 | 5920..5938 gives 1.25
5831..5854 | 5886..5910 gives 0.86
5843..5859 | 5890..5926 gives 0.92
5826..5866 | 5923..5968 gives 0.97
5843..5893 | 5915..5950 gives 1.01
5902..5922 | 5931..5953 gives 1.01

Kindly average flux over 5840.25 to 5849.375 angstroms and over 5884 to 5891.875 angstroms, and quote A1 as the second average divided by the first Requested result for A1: 0.79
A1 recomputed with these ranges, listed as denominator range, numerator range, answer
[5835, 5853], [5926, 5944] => 1.00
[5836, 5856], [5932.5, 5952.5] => 0.98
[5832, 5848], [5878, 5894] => 0.88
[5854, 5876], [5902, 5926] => 0.95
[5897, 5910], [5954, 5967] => 1.08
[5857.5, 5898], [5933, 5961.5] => 1.05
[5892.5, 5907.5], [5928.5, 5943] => 1.20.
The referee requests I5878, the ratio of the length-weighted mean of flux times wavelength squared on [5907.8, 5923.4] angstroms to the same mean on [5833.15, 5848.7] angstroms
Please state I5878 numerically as 1.00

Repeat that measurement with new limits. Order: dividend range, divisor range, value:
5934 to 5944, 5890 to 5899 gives 1.39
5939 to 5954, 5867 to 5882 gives 0.98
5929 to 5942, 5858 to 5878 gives 1.03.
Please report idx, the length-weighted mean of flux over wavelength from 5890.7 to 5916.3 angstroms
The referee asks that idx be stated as 12.7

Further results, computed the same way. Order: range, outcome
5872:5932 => 13.4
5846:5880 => 14.4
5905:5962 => 14.1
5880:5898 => 12.1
